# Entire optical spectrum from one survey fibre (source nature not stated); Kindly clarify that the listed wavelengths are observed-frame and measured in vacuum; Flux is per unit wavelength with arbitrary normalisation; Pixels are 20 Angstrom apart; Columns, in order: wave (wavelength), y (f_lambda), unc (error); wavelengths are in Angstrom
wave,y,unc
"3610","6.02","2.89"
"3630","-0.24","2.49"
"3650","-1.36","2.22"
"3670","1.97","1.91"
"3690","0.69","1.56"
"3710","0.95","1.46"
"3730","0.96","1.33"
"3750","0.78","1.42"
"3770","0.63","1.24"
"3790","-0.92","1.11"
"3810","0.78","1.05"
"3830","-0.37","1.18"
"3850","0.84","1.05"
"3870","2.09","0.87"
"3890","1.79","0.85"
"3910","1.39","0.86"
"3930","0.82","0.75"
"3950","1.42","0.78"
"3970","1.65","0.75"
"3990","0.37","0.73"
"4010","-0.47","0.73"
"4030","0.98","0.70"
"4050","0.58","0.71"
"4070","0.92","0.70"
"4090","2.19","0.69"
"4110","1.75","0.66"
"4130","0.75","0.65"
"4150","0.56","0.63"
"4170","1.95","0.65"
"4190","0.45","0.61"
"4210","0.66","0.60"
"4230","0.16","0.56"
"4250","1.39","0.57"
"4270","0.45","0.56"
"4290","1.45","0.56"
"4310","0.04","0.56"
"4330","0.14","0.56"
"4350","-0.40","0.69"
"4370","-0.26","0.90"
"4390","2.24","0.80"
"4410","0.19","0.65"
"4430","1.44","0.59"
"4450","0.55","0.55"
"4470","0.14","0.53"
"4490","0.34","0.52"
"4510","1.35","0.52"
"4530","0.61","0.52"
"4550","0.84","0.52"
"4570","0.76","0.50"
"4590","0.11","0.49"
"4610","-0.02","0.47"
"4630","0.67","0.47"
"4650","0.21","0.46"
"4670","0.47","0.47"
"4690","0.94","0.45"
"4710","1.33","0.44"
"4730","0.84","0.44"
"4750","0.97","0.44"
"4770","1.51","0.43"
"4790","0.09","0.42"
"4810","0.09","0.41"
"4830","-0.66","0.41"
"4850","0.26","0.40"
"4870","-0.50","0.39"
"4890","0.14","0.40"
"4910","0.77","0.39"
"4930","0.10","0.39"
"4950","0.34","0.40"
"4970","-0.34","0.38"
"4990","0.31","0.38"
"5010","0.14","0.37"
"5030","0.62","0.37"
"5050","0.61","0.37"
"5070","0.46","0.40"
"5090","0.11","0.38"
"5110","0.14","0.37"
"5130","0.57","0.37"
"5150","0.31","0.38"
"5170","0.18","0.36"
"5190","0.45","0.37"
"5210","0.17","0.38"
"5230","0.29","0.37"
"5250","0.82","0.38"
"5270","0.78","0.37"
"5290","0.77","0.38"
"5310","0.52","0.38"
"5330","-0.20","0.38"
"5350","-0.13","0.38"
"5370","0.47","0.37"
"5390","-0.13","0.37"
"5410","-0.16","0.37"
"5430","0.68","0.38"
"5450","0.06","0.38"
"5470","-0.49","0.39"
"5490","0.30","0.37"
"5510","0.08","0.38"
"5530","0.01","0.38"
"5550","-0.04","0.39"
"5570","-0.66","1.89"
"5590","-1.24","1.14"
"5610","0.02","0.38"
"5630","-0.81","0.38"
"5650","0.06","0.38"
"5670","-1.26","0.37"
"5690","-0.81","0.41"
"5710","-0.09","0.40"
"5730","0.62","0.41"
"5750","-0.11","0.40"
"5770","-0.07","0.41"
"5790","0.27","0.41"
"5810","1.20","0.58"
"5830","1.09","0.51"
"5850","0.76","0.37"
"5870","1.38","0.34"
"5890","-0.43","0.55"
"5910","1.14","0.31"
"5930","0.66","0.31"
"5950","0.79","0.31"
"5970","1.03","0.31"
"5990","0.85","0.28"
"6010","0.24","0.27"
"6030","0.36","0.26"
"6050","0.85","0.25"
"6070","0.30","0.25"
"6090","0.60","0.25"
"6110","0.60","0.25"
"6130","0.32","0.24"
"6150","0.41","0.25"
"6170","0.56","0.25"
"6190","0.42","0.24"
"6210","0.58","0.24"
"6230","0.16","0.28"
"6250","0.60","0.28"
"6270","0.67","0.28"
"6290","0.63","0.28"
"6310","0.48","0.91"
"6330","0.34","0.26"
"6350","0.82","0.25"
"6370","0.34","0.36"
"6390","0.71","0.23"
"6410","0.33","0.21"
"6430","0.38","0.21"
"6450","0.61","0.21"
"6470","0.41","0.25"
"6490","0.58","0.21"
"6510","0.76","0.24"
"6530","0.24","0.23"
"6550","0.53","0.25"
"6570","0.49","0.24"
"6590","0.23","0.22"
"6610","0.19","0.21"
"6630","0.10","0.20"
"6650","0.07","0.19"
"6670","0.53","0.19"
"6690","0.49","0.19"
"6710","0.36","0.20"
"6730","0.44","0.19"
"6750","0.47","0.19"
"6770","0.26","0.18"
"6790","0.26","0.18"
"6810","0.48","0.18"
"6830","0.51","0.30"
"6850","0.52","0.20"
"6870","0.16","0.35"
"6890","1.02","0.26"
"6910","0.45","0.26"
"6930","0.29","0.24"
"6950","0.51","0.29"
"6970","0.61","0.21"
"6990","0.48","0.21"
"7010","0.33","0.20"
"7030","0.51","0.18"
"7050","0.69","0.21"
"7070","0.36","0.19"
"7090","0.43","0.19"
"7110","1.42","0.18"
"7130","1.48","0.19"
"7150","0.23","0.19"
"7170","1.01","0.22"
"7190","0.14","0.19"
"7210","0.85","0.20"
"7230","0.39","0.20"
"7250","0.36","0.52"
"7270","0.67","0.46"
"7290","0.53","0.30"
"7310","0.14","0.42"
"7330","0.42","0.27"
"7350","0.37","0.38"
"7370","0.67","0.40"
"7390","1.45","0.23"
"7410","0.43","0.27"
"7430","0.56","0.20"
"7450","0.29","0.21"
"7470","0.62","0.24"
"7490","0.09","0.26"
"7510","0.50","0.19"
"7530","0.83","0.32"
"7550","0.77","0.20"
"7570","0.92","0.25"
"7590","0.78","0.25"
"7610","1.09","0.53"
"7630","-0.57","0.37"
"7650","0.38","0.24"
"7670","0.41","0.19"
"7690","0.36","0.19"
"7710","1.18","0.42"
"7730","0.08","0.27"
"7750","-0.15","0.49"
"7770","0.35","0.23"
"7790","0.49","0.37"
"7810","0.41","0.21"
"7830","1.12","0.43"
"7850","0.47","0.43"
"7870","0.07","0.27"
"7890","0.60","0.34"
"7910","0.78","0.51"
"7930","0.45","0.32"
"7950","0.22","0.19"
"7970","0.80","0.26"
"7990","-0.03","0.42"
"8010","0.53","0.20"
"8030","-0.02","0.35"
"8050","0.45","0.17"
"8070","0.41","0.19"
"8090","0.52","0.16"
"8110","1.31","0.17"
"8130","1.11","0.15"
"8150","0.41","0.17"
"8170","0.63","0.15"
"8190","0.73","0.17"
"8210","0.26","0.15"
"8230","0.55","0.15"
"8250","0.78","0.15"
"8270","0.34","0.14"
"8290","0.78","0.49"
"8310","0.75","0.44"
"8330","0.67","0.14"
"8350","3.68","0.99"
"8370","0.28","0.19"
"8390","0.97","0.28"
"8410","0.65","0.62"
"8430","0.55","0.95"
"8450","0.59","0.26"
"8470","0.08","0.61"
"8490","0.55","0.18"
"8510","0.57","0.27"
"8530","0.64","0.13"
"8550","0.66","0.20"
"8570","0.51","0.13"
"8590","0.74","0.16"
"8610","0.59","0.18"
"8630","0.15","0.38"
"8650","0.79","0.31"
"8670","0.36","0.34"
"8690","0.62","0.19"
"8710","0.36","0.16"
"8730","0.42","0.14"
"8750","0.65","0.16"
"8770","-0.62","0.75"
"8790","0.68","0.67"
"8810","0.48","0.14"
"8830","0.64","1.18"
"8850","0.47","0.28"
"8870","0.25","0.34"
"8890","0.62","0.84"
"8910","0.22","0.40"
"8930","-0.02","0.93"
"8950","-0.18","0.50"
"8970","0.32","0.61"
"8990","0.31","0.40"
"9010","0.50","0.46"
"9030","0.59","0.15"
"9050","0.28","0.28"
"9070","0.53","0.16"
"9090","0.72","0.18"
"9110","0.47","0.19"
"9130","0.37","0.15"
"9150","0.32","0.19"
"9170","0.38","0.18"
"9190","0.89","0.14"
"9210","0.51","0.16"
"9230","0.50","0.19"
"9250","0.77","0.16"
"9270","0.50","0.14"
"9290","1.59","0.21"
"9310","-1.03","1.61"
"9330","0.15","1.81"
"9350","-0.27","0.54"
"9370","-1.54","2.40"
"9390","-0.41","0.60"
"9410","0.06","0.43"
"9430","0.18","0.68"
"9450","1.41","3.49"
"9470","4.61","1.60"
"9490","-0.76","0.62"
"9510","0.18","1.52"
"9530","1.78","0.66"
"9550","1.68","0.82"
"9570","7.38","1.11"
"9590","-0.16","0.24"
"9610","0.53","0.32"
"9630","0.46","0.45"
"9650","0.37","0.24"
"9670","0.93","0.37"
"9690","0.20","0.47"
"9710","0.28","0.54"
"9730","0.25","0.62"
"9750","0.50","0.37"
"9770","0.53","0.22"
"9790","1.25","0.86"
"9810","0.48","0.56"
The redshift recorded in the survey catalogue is 0.91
